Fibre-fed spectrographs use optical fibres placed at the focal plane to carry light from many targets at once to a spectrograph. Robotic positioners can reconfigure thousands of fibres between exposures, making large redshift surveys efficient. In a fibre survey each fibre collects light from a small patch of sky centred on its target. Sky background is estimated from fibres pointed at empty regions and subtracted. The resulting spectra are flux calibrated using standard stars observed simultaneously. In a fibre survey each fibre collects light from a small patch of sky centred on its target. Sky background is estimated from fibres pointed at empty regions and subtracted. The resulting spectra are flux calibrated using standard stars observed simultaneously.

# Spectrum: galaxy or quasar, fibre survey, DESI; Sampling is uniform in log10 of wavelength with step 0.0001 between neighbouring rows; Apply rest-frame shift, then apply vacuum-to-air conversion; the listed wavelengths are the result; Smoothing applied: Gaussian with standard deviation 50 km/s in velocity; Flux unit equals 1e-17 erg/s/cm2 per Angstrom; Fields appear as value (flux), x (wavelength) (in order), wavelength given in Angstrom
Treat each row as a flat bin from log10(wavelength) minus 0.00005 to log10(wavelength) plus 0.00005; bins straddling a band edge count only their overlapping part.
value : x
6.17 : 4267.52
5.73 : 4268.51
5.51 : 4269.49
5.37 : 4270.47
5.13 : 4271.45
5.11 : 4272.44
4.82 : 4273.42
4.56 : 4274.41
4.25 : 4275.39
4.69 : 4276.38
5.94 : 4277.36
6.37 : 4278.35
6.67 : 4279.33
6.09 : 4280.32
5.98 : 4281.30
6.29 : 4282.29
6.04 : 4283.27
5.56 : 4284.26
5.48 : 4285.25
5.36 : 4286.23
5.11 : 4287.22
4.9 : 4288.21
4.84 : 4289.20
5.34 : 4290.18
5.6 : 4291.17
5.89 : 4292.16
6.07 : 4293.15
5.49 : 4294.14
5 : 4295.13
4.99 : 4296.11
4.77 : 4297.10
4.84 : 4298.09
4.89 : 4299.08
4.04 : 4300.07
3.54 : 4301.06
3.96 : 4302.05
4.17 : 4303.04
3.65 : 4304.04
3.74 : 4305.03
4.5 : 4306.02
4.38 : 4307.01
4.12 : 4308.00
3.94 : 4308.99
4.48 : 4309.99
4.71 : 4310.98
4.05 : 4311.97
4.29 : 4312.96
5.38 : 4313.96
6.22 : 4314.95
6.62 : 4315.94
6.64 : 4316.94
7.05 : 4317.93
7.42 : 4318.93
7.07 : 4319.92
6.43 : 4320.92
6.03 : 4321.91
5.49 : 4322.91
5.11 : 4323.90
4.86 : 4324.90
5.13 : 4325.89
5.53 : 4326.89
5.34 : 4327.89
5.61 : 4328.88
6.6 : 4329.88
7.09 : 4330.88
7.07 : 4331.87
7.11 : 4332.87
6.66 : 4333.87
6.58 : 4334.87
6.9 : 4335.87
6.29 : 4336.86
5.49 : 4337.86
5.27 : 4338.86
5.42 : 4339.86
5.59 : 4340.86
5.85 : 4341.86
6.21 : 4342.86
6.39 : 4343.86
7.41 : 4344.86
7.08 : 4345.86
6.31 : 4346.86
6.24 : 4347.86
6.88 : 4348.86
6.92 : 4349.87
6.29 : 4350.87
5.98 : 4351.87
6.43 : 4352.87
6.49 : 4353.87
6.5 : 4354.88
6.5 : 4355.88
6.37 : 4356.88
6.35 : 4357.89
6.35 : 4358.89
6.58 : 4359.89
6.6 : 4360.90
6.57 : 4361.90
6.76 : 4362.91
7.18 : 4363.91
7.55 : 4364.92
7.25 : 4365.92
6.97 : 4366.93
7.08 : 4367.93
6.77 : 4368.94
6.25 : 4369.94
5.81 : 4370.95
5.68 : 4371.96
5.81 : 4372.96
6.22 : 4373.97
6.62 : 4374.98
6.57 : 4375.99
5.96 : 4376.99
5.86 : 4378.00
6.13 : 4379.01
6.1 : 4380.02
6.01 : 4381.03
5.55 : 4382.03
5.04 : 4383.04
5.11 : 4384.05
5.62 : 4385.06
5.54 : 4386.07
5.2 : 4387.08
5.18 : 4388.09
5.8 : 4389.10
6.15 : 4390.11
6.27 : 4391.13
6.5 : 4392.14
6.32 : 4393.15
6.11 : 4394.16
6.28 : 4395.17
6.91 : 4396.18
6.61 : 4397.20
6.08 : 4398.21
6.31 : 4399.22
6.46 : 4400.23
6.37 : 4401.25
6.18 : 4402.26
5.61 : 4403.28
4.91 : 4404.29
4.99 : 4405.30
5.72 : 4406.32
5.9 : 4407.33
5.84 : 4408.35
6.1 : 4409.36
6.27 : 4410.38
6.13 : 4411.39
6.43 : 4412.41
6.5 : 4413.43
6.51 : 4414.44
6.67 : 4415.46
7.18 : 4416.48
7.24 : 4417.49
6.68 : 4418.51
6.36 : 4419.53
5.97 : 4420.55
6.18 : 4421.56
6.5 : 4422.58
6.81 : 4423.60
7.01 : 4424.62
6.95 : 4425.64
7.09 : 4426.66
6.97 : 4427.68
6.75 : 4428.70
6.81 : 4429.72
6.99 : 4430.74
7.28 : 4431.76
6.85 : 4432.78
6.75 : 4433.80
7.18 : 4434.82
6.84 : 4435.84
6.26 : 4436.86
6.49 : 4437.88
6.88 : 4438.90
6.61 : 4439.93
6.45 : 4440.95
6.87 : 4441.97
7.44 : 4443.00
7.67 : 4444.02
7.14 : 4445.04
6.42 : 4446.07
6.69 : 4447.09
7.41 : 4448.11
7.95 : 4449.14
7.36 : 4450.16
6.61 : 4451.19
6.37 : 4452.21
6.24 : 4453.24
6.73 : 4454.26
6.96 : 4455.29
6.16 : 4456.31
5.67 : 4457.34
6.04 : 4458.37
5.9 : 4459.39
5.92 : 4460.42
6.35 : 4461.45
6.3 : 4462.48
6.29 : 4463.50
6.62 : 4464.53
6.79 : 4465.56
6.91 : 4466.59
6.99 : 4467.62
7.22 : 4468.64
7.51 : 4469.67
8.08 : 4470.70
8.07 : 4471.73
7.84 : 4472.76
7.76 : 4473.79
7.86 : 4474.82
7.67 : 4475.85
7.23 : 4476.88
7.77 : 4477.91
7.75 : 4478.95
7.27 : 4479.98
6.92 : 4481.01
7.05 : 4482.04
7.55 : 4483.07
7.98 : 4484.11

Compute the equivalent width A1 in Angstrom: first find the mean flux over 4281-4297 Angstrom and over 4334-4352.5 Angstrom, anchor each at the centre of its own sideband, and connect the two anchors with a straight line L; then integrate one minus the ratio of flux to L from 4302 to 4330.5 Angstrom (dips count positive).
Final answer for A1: 2.9 Angstrom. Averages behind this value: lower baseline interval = 5.47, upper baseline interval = 6.29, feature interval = 5.29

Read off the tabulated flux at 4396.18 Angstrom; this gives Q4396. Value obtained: 6.91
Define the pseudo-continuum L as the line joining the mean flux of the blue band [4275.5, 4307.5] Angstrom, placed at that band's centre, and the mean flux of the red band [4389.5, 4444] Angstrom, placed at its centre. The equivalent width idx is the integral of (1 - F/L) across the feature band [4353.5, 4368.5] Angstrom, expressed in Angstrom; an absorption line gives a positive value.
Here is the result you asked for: -2.2 Angstrom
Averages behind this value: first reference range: 5.12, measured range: 6.74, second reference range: 6.49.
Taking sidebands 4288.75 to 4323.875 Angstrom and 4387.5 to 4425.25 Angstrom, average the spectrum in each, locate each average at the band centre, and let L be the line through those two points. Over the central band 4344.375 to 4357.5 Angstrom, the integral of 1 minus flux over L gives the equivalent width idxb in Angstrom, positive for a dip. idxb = -2.19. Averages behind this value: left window 5.13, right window 6.24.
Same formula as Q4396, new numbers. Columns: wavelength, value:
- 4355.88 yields 6.5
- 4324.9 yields 4.86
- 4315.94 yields 6.62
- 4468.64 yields 7.22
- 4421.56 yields 6.18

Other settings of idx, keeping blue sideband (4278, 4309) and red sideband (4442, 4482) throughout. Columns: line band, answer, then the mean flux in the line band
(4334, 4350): -1.93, 6.29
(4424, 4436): -0.60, 6.96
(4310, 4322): -1.36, 5.93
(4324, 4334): -1.04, 6.04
